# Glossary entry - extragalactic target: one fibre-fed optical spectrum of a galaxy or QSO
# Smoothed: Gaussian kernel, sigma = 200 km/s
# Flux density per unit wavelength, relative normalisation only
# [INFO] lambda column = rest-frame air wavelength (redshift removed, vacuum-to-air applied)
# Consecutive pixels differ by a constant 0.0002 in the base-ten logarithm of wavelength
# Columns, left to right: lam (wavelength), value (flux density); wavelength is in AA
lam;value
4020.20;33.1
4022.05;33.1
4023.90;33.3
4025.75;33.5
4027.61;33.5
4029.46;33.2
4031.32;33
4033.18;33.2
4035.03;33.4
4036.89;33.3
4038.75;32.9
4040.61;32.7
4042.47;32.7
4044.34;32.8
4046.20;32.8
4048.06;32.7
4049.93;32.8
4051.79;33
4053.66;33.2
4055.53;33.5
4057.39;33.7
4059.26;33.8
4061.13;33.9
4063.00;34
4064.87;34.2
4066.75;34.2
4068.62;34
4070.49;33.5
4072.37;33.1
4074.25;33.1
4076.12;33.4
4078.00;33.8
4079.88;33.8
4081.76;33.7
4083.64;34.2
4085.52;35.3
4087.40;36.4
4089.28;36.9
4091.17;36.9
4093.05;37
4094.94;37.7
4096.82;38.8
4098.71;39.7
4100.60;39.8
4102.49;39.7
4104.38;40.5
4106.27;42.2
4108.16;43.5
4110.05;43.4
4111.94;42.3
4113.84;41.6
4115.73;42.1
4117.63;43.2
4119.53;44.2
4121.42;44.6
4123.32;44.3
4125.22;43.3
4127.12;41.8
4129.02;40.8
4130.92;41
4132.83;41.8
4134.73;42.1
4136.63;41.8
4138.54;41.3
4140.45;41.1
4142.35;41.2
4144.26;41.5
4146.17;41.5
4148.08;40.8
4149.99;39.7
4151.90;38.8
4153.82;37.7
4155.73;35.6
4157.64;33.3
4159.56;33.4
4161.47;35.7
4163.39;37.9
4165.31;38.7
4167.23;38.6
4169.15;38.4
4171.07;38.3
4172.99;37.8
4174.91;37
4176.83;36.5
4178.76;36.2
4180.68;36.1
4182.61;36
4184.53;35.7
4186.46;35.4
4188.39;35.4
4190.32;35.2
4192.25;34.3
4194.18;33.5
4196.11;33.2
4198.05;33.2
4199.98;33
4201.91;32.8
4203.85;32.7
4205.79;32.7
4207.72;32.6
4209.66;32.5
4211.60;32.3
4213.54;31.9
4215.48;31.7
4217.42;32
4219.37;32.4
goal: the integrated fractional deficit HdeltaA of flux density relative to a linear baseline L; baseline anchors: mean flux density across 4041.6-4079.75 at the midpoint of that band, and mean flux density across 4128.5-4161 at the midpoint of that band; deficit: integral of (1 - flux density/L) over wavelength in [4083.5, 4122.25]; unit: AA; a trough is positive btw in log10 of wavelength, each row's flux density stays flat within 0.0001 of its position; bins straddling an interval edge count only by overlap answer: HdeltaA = -3.8 AA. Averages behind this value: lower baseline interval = 33.4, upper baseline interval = 39.5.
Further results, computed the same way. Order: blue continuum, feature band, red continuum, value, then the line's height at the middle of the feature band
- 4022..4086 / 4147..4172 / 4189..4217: -3.3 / 33.1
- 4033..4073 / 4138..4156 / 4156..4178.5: -1.9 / 36.2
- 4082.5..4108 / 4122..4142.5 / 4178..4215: -3.0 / 36.6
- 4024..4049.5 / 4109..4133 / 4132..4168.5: -3.3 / 37.5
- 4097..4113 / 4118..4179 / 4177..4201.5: -2.7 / 37.9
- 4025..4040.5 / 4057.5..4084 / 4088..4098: 1.6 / 35.9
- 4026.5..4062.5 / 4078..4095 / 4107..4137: 1.2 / 38.3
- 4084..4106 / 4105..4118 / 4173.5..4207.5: -1.7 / 37.5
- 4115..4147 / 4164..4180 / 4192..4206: -0.4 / 36.7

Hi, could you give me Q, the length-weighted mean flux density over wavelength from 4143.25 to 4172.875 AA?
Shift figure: 38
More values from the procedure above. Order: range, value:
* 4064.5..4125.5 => 38.3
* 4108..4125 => 43.2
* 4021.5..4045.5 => 33.1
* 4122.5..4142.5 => 41.9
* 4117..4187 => 39.3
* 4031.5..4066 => 33.3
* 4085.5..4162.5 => 40.2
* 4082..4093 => 35.9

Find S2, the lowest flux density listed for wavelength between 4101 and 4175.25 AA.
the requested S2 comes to 33.3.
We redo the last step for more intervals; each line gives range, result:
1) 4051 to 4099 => 33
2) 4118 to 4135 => 40.8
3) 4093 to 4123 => 37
